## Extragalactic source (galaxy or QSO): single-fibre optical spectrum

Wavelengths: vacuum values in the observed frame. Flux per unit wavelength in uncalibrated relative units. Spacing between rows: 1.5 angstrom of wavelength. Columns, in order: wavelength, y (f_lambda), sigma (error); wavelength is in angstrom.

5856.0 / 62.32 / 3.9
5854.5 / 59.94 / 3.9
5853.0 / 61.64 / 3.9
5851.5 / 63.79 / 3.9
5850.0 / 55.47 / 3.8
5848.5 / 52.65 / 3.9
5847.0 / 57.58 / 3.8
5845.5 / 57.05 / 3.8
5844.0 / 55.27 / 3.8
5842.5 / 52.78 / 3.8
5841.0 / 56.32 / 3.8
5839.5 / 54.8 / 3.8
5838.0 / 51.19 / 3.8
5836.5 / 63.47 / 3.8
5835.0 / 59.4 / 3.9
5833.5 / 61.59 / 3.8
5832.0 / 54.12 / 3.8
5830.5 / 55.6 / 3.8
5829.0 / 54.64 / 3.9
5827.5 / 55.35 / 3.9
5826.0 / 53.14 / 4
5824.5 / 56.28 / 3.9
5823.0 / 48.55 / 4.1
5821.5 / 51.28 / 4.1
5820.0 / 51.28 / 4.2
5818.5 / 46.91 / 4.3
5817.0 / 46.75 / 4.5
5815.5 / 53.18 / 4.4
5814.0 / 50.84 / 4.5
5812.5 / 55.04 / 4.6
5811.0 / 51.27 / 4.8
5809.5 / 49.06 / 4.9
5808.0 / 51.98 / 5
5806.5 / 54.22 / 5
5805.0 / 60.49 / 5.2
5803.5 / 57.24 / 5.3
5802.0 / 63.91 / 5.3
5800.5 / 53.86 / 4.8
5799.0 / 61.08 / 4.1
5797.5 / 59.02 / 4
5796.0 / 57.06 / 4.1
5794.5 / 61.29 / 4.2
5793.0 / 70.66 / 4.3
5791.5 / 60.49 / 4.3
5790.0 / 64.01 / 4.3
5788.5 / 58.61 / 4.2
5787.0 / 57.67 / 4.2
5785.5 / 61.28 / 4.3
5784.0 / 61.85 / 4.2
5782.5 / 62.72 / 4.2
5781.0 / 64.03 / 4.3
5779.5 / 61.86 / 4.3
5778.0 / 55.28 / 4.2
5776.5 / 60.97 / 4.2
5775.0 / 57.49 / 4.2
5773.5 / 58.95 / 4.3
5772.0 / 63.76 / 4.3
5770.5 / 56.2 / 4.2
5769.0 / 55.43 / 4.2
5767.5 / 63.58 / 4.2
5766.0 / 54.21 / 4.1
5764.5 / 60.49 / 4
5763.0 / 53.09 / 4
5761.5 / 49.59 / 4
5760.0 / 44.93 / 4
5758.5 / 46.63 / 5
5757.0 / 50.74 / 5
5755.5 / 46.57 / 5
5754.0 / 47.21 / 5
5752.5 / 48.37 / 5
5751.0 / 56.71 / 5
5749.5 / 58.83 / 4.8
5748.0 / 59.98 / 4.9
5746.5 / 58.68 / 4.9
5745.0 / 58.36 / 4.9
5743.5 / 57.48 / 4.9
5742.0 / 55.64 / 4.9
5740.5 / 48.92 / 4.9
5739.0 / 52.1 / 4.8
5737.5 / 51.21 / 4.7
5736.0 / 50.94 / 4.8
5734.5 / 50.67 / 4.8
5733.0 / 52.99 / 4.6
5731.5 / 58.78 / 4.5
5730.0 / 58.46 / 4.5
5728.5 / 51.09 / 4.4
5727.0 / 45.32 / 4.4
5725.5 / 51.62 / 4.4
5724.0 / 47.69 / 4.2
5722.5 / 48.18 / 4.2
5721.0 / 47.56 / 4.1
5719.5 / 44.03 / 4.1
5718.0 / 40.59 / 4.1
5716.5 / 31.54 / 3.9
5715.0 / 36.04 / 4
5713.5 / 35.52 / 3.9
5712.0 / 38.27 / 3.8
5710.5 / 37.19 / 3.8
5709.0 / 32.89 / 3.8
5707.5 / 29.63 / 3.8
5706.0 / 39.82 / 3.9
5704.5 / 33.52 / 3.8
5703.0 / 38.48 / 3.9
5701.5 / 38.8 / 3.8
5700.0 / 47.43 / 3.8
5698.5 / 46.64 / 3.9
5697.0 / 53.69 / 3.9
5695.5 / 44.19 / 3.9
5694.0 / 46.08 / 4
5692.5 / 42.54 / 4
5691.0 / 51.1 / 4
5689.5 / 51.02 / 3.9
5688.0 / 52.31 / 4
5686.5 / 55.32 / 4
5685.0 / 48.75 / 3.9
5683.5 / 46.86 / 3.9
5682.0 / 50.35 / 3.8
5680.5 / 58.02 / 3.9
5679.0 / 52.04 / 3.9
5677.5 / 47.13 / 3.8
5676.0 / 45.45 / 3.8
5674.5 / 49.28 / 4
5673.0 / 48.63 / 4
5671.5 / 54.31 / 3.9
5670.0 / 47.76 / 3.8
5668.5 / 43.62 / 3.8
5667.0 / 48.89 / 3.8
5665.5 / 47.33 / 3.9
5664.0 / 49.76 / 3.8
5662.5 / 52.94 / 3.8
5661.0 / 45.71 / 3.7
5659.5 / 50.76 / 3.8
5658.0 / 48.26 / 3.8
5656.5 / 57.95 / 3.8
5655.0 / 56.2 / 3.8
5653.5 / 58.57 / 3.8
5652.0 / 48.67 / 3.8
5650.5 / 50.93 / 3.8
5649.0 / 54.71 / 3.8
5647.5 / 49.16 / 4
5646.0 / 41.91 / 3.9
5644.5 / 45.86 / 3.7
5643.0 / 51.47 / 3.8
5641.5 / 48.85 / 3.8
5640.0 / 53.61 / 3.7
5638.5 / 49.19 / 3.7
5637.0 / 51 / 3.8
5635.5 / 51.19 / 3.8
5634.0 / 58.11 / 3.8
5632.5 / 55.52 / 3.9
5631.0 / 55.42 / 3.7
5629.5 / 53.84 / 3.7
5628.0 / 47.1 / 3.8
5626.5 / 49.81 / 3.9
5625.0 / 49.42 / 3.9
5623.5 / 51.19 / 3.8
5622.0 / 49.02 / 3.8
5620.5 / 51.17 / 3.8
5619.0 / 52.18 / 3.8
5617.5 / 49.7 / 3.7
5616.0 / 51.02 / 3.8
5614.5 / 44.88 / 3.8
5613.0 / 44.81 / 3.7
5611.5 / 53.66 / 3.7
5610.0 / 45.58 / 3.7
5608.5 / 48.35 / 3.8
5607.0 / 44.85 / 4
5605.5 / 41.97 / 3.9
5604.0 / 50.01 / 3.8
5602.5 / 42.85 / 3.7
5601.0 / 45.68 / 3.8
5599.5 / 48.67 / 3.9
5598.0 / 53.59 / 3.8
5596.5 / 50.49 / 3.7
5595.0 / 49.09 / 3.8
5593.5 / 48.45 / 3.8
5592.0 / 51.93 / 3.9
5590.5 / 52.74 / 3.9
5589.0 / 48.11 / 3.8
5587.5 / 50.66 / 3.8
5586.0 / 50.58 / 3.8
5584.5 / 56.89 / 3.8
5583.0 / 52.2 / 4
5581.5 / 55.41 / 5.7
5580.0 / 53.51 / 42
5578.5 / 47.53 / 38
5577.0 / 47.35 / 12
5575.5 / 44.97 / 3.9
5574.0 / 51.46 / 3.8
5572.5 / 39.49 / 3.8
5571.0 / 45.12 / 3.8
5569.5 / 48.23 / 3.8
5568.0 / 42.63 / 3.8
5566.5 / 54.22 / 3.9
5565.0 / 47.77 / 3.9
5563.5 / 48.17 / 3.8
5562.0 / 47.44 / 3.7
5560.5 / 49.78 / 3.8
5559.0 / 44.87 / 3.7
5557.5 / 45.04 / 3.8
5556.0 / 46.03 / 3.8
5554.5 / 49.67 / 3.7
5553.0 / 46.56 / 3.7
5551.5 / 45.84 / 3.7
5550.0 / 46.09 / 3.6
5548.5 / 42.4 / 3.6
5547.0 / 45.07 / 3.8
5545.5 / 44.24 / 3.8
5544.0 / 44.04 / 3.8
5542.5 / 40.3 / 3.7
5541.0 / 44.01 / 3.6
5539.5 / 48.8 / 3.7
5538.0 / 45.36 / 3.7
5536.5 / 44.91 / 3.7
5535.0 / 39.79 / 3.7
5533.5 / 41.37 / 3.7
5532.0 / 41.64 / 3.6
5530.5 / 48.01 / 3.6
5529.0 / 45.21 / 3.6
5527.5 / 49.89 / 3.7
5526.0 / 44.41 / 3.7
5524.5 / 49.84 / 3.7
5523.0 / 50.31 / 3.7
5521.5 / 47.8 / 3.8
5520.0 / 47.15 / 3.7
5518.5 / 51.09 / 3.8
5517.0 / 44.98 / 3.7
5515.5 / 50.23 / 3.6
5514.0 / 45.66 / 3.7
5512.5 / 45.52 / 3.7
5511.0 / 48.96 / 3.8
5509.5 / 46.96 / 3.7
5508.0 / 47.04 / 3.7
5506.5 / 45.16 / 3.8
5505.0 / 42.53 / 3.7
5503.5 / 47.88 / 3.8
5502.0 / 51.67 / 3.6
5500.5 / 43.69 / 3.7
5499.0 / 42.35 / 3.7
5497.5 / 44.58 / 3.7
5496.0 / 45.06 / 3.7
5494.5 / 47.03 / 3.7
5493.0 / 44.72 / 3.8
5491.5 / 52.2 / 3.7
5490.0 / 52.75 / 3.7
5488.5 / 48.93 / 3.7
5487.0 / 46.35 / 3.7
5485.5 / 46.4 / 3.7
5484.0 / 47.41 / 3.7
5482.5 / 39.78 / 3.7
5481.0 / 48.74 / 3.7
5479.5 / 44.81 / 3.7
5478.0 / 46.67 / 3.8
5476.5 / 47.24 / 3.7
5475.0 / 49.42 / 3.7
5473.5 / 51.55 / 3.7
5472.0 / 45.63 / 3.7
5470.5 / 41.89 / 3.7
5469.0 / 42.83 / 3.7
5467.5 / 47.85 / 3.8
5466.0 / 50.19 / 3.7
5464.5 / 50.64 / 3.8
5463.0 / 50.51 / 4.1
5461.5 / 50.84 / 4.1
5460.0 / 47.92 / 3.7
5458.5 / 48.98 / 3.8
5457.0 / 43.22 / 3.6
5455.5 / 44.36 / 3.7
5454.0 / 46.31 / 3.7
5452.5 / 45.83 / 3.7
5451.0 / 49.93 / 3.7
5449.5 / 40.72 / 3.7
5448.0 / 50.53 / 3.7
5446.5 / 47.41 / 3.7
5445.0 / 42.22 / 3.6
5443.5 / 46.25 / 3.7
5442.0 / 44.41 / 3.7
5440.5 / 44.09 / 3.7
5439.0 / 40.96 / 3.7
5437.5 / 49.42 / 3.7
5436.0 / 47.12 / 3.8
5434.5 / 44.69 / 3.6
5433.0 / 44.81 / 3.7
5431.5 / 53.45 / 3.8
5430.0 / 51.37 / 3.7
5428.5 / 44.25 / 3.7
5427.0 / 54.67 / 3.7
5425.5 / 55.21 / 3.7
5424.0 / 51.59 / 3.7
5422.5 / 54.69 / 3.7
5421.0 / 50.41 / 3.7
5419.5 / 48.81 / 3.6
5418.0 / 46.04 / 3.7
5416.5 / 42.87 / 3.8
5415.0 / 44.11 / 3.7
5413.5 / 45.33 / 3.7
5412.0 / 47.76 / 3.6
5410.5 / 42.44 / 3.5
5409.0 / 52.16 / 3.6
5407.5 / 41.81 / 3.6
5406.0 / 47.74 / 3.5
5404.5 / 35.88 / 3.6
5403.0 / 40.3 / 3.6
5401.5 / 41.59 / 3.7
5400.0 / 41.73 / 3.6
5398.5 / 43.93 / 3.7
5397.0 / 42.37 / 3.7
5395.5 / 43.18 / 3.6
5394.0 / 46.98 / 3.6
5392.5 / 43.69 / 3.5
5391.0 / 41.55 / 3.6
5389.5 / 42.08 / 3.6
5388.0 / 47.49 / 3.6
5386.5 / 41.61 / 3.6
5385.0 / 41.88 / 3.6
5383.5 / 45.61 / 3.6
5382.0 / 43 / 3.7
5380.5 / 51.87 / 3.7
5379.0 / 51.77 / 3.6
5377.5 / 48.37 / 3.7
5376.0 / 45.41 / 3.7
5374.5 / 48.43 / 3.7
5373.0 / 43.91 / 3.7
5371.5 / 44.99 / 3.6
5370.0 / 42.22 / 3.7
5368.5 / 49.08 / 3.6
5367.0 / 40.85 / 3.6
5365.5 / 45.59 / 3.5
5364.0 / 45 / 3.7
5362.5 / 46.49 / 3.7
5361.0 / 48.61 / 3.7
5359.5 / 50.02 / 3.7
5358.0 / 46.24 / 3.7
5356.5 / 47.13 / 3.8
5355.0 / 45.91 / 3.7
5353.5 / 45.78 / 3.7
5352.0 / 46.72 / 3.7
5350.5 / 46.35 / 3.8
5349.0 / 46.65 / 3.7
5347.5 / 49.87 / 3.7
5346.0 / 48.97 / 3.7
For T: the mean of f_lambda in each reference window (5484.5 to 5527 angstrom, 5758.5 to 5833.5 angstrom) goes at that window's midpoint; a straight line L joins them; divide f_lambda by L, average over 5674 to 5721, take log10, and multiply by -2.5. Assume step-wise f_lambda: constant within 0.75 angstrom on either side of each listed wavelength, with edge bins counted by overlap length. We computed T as 0.21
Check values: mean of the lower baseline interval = 47.2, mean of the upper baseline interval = 56.5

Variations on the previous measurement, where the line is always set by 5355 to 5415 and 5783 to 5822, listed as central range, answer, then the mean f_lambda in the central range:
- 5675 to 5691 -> 0.05 mag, 50.7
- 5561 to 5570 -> 0.04 mag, 48.1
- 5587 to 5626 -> 0.05 mag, 48.8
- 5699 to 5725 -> 0.34 mag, 39.4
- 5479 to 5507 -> 0.04 mag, 46.4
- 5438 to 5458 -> 0.04 mag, 45.2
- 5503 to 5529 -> 0.03 mag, 47.3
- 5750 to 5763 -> 0.13 mag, 49.3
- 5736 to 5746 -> 0.02 mag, 53.8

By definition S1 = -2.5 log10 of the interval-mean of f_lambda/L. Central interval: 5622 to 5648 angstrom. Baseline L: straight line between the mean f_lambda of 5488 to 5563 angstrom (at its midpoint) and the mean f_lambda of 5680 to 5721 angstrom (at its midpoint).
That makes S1 -0.143 mag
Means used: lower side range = 46.3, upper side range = 43.3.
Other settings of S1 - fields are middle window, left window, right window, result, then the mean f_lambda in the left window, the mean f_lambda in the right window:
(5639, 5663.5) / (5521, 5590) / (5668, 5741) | -0.10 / 47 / 46.4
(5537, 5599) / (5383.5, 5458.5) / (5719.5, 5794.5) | 0.05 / 45.8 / 55.4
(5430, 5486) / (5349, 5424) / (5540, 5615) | -0.01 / 45.5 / 47.7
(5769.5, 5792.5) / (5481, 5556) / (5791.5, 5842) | -0.11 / 46.2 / 55.5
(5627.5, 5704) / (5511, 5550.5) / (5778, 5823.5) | 0.03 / 45.8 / 56.9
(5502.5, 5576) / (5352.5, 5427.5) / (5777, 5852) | 0.08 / 45.9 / 56.7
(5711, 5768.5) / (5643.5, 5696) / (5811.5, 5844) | 0.03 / 49.8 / 53.9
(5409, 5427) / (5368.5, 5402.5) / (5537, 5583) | -0.08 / 44.8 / 46.8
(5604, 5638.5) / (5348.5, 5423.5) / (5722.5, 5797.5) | 0.04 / 45.5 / 55.9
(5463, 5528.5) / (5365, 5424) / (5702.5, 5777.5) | -0.02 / 45.2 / 49.6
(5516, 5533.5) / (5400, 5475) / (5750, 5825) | 0.04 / 46.8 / 55.9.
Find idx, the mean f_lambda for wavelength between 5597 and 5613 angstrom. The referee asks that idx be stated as 47.4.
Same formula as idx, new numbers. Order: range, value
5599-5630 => 48.3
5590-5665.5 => 50.1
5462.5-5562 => 46.4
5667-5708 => 46.9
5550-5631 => 48.7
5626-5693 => 50.6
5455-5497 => 47.3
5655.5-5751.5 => 48.1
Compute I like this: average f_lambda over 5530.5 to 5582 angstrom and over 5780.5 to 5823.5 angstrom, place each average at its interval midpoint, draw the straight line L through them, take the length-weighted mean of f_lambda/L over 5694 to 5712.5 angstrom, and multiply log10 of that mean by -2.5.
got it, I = 0.29 mag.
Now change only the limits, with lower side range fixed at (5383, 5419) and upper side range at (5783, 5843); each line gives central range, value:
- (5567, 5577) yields 0.075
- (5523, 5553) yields 0.069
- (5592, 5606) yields 0.035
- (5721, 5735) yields 0.046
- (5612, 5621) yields 0.028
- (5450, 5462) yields -0.036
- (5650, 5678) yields 0.034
